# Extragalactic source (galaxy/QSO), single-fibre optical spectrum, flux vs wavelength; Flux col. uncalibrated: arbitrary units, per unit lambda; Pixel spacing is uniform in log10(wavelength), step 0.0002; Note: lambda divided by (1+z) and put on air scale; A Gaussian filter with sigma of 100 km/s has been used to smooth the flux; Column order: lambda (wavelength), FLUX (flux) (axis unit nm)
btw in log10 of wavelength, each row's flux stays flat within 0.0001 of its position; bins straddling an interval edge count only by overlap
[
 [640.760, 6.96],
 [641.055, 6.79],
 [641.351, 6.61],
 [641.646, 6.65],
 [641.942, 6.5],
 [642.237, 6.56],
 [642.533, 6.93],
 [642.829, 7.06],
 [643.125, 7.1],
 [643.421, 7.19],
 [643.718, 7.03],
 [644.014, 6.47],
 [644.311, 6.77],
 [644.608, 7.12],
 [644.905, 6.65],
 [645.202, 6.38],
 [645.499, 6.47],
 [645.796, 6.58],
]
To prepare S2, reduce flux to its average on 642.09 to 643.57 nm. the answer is 6.97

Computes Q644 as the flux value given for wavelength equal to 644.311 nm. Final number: 6.77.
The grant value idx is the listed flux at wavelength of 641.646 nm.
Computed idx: 6.65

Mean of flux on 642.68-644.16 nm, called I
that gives 6.97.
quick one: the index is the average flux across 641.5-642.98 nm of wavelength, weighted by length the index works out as 6.74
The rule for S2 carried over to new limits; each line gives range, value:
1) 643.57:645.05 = 6.81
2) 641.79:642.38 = 6.53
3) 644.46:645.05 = 6.89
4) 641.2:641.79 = 6.63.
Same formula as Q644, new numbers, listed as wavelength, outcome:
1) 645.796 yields 6.58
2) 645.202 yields 6.38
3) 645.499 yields 6.47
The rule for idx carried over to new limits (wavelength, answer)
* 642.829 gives 7.06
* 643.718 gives 7.03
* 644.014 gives 6.47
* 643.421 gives 7.19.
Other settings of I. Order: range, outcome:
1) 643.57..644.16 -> 6.76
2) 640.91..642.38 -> 6.62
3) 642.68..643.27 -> 7.08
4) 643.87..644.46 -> 6.62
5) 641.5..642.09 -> 6.58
